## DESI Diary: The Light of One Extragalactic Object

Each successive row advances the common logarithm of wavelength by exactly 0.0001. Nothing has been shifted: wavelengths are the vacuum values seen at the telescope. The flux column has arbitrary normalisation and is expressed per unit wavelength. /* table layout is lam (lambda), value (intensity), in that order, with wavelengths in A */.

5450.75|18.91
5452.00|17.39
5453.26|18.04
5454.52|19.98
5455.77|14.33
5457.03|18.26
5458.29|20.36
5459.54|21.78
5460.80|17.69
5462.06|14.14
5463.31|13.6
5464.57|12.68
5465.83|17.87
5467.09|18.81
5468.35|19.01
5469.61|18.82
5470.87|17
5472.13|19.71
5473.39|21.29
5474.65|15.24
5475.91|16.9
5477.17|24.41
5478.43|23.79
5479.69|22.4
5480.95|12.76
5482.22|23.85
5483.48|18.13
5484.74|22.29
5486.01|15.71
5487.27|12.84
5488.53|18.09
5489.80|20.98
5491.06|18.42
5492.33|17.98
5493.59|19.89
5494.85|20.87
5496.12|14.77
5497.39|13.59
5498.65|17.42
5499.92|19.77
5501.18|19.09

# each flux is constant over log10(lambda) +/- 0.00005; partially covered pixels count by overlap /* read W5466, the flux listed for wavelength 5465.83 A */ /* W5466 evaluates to 17.87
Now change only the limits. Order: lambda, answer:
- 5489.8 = 20.98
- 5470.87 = 17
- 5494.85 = 20.87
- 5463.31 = 13.6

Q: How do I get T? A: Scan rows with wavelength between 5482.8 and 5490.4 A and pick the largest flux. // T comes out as 22.29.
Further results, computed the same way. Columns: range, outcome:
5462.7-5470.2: 19.01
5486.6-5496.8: 20.98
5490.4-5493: 18.42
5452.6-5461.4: 21.78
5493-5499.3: 20.87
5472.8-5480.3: 24.41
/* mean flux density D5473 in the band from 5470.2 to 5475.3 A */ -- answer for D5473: 18.3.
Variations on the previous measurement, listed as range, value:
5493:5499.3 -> 17.3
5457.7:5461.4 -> 20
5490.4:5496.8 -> 18.4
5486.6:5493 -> 17.7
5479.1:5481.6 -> 17.5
